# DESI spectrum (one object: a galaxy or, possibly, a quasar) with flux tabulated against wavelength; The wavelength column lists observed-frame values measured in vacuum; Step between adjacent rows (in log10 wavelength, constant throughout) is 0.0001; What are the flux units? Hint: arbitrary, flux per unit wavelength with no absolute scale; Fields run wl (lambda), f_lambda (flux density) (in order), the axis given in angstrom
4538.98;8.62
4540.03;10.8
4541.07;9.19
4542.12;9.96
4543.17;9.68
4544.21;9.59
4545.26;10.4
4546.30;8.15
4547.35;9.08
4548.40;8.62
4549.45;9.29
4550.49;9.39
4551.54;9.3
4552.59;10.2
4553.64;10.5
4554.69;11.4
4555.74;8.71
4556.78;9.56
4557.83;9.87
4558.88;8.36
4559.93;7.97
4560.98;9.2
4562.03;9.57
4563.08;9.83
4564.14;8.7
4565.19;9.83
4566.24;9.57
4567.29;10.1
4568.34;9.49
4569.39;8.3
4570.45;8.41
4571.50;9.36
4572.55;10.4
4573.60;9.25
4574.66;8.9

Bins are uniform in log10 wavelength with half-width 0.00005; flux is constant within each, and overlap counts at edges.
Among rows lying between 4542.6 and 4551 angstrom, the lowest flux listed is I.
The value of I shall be 8.15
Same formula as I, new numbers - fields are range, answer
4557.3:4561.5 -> 7.97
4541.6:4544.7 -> 9.59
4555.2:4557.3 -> 8.71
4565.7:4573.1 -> 8.3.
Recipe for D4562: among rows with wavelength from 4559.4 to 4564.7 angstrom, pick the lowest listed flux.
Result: 7.97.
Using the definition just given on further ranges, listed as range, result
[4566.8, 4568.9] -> 9.49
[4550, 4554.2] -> 9.3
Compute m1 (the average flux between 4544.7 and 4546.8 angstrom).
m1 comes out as 9.31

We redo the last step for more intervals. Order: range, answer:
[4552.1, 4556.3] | 10.2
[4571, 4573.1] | 9.91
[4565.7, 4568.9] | 9.72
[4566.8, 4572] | 9.12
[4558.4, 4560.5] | 8.18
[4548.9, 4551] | 9.35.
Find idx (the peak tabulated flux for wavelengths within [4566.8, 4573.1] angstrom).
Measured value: 10.4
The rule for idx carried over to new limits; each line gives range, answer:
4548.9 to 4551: 9.39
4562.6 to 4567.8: 10.1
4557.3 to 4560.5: 9.87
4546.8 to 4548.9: 9.08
